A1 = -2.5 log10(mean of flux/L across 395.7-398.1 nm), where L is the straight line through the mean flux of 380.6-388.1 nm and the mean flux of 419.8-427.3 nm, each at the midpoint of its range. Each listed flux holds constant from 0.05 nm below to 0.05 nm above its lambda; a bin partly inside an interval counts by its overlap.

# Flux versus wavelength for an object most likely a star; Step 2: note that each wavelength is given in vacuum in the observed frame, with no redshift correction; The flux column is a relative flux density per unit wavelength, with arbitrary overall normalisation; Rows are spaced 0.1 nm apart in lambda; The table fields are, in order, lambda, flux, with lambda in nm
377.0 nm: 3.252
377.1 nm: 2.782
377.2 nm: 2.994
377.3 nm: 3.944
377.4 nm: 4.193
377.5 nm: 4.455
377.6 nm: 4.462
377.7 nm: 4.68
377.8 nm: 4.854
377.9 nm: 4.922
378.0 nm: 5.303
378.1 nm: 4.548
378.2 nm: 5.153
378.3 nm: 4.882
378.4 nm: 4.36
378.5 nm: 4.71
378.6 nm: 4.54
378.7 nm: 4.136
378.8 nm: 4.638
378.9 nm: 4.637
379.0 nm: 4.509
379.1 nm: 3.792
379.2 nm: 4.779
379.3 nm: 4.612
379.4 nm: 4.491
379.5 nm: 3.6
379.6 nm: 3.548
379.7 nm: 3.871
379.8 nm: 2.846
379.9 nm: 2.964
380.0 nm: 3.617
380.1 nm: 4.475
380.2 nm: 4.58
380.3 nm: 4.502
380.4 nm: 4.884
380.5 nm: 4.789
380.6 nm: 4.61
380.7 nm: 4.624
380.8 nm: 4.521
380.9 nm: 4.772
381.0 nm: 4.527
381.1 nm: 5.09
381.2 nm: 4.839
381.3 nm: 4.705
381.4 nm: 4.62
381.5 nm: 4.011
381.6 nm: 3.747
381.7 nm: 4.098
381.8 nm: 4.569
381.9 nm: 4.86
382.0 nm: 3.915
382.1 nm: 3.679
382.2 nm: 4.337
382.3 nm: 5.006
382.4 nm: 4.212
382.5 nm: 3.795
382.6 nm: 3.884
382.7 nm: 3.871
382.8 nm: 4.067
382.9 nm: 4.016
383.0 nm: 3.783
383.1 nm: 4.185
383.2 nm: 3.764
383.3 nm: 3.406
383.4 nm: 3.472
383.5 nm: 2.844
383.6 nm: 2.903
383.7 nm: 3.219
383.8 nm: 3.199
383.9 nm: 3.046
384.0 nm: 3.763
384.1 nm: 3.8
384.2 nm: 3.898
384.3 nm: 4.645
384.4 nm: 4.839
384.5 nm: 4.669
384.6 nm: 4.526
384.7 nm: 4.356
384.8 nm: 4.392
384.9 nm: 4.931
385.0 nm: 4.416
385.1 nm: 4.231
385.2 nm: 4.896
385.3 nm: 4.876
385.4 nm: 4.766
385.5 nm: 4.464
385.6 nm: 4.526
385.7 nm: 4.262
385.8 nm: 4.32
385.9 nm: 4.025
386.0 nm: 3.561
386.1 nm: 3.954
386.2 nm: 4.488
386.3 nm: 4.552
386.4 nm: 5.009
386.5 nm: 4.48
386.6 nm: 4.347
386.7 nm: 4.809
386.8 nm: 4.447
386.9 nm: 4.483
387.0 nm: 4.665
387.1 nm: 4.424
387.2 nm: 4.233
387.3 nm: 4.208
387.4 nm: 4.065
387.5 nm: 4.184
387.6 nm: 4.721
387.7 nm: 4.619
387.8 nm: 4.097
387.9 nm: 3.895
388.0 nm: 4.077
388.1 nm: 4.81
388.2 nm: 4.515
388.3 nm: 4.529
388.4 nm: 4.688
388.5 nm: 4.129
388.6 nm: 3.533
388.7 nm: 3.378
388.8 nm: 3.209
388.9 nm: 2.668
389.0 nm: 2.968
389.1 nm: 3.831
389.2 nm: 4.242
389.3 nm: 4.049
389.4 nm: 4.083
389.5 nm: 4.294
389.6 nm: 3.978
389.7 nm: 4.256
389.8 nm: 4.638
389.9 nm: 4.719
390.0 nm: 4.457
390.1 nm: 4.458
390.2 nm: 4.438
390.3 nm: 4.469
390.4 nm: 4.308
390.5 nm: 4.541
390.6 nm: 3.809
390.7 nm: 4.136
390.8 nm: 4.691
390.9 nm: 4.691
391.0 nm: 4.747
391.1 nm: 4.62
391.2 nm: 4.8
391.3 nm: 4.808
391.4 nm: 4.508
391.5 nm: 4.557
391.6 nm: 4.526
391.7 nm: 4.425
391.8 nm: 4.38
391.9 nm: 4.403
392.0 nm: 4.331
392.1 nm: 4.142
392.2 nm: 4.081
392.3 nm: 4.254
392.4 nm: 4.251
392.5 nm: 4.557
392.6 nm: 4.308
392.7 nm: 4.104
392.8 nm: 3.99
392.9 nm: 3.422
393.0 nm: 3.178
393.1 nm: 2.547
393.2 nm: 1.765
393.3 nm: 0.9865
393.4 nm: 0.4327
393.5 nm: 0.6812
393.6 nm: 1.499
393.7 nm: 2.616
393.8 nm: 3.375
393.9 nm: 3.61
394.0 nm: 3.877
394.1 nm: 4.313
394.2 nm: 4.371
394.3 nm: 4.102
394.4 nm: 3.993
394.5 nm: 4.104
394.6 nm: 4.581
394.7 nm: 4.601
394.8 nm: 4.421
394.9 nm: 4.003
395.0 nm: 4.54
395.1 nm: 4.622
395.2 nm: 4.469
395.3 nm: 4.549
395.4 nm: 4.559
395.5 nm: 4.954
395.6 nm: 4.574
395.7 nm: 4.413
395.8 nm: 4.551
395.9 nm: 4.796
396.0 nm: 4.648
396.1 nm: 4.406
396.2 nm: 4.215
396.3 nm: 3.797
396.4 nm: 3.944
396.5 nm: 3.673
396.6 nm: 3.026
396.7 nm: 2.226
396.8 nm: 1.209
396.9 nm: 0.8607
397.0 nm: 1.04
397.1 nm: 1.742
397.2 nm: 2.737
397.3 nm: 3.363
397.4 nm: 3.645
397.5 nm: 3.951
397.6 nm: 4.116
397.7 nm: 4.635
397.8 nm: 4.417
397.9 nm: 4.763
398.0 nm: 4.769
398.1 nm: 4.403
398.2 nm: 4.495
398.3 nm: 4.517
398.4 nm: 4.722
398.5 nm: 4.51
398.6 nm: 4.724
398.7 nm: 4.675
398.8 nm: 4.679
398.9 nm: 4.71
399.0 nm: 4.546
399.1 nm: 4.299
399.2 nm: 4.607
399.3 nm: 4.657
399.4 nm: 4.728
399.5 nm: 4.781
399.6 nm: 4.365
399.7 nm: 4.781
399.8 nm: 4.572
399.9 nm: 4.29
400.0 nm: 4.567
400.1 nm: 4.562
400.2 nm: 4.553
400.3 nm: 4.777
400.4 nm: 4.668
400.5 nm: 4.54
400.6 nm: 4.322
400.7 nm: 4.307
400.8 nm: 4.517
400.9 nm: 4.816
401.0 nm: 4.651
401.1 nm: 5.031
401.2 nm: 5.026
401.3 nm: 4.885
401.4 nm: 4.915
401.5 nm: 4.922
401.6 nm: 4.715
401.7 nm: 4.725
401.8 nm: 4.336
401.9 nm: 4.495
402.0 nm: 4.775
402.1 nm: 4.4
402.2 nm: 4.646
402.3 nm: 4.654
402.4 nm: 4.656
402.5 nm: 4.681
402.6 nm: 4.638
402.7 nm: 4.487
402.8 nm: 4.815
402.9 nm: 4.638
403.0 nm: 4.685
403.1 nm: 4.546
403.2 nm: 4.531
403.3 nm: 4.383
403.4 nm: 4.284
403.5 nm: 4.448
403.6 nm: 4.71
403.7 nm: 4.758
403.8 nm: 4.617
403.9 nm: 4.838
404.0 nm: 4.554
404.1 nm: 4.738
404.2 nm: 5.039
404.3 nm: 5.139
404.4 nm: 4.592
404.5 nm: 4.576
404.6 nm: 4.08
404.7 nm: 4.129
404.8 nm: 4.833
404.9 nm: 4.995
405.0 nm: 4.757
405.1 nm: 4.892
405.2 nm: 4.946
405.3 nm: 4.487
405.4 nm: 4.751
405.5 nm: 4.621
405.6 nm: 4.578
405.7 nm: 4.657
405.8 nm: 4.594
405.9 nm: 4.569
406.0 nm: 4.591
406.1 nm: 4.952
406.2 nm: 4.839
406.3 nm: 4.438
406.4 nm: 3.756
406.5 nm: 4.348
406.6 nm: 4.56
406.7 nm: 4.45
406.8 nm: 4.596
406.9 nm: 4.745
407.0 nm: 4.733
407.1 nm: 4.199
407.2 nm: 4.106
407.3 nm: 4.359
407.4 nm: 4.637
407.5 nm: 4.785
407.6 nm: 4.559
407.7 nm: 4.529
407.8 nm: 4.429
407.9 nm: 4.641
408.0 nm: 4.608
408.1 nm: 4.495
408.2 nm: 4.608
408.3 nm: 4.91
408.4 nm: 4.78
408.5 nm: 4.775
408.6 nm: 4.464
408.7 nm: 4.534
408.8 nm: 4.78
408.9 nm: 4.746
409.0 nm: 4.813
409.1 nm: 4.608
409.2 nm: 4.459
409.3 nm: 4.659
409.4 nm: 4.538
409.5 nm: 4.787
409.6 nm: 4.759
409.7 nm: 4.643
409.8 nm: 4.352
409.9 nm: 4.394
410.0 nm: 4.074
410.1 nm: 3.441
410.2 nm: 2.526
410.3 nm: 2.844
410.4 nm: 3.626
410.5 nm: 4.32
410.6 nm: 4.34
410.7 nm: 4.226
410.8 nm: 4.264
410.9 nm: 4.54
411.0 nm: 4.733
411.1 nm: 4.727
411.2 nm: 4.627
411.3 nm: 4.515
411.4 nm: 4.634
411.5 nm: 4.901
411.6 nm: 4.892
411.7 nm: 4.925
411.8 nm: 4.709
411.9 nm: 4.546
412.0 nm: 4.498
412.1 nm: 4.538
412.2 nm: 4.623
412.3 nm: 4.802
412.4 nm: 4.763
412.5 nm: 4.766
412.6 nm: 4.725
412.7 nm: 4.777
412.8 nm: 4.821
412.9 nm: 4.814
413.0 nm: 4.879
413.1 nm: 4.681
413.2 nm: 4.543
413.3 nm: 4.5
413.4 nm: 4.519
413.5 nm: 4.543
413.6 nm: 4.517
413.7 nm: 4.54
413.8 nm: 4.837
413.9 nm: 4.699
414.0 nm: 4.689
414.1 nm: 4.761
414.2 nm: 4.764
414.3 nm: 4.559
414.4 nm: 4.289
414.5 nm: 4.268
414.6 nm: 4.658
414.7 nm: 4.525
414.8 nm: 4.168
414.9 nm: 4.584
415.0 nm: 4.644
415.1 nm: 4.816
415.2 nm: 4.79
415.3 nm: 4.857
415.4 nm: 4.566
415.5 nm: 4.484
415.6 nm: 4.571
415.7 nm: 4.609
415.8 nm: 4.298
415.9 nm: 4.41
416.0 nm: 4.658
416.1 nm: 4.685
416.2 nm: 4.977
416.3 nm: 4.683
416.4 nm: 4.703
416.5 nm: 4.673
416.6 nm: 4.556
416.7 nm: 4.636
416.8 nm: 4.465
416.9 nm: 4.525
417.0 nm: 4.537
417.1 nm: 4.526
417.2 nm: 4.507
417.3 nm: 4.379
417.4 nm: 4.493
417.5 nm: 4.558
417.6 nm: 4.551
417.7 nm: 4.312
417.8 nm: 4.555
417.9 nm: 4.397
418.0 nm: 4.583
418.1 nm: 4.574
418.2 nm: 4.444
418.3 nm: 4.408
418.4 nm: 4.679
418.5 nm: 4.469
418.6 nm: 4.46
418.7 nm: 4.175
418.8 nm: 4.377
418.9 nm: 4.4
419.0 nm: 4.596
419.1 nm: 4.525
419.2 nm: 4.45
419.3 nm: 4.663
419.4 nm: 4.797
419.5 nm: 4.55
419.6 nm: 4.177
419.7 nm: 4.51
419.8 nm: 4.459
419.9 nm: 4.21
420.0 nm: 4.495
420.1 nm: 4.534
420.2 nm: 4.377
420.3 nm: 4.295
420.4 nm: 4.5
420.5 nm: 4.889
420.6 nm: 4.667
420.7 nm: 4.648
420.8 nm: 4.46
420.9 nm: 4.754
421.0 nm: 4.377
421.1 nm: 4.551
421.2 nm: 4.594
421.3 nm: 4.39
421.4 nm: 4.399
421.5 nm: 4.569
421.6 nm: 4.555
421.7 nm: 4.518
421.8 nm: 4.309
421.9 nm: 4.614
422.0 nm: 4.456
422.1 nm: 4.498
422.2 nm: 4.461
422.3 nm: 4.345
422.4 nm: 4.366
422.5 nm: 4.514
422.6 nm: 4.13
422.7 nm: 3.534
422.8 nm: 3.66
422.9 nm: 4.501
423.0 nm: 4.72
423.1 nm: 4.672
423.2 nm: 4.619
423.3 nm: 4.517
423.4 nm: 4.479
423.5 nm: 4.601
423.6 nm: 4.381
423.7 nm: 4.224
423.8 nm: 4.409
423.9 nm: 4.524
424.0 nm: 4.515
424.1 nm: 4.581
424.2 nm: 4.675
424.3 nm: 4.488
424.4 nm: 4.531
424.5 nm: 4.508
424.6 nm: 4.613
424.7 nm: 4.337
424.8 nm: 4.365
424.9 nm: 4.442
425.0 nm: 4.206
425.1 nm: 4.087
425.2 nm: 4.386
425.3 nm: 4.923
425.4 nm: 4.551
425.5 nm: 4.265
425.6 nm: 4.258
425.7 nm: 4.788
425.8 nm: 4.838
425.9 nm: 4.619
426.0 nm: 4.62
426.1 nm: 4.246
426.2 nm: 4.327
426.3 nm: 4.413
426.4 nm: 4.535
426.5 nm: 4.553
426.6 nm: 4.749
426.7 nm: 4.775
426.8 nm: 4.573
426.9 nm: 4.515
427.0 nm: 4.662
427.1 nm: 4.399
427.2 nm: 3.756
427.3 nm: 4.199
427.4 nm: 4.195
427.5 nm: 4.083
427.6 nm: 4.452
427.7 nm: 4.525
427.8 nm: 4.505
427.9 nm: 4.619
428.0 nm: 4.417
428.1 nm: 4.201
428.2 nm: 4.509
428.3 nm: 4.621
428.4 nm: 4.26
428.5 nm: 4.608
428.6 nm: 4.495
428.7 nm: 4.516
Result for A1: 0.21 mag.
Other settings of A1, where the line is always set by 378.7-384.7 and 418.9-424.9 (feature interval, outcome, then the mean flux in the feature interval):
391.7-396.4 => 0.11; 3.84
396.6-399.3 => 0.13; 3.79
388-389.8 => 0.06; 3.97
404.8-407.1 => -0.07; 4.62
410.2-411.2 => 0.06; 4.12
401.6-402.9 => -0.08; 4.61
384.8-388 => -0.06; 4.41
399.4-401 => -0.07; 4.57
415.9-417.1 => -0.05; 4.63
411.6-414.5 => -0.06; 4.66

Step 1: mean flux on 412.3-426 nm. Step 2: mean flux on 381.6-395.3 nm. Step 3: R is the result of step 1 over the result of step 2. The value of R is 1.11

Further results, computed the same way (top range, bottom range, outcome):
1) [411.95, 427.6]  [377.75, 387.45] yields 1.05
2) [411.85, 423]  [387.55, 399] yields 1.15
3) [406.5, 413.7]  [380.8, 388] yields 1.07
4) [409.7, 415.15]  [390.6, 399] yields 1.15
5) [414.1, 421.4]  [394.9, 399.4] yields 1.13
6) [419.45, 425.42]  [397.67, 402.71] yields 0.96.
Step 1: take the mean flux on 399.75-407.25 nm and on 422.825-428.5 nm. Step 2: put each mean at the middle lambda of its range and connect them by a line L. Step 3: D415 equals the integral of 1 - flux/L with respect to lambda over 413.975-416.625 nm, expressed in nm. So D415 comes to -0.037 nm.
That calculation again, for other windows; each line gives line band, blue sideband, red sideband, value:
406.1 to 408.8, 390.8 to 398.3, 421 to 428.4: -0.308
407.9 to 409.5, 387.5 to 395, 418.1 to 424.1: -0.153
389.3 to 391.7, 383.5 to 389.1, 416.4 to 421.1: -0.129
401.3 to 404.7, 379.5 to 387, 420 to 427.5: -0.240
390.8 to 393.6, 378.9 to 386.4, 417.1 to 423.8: 0.342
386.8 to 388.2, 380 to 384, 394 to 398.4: -0.103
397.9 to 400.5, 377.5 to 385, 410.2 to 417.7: -0.110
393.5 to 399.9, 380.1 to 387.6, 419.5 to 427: 0.496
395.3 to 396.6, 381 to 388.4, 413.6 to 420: 0.004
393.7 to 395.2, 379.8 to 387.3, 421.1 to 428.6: 0.054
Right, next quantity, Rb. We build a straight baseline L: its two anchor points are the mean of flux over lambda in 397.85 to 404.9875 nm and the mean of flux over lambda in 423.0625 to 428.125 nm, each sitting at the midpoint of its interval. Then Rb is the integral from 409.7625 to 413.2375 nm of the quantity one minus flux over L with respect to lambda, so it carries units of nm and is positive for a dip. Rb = 0.09 nm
